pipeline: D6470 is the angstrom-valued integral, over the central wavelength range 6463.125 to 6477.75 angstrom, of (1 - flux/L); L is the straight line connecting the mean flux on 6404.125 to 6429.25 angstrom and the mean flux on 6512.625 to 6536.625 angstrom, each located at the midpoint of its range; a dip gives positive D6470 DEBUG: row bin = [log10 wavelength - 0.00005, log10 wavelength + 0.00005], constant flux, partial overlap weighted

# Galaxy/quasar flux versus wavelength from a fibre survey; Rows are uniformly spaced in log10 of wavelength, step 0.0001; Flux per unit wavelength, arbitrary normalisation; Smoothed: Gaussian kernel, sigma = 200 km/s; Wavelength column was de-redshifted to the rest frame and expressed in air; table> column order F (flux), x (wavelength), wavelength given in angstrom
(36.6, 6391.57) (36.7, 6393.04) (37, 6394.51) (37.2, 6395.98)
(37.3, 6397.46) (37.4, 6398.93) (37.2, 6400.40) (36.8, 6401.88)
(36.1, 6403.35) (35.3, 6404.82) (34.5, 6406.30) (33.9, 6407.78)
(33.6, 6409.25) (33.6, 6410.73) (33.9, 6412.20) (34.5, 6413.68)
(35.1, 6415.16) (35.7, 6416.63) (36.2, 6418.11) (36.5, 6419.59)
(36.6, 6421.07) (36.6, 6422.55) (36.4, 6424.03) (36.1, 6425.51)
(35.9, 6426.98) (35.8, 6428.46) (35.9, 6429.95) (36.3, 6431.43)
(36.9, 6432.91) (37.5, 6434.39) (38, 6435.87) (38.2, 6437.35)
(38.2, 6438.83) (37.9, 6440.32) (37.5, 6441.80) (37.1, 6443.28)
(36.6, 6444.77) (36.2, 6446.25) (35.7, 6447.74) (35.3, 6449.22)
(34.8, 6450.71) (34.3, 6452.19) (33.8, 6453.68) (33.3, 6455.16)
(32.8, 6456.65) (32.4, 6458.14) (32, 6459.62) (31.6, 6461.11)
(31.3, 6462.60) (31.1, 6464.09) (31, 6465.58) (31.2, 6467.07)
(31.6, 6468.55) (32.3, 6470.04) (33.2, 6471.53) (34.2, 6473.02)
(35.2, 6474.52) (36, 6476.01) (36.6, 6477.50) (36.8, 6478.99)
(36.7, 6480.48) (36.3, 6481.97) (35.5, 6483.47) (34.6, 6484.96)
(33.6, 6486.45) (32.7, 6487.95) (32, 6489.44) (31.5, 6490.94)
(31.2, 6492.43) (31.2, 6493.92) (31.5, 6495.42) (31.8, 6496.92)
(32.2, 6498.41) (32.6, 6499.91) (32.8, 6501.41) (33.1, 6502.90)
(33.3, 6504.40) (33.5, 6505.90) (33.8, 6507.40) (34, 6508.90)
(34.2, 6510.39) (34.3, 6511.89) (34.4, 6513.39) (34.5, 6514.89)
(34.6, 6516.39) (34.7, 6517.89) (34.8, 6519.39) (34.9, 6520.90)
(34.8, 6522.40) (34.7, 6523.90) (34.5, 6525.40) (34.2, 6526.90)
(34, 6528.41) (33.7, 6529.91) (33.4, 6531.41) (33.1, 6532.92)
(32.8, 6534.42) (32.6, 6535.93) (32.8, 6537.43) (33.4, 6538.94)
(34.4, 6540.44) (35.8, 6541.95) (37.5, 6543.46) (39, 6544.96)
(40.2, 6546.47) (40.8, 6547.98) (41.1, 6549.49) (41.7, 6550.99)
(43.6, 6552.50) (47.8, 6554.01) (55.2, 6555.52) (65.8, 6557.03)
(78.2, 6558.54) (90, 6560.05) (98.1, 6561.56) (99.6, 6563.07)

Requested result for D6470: 0.7 angstrom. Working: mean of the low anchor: 35.3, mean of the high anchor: 34.1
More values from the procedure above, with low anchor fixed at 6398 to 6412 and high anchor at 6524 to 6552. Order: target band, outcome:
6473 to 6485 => -0.1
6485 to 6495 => 1.0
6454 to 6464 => 0.9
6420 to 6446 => -1.0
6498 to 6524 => 1.3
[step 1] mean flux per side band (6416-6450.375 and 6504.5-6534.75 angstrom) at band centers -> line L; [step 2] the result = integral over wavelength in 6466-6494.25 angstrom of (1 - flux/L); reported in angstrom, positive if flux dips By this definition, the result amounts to 1.2 angstrom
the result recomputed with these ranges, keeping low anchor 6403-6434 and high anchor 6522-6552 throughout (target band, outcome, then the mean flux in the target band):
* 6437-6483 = 1.4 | 34.5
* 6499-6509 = 0.7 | 33.2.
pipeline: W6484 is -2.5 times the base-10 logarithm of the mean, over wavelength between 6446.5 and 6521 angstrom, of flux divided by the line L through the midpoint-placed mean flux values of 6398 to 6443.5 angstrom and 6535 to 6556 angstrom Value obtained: 0.13 mag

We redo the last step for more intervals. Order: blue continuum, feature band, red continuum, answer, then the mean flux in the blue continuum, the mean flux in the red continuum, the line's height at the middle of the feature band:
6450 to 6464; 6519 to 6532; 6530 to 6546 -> -0.002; 32.8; 34.6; 34.3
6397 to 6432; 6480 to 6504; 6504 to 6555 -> 0.088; 35.7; 35.9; 35.8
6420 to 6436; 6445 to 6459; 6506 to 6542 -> 0.047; 36.5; 34.1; 35.9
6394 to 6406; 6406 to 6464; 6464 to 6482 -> 0.004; 36.7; 34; 35.4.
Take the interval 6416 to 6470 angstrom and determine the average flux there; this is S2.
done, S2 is 35.1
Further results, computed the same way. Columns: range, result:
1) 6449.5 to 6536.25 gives 33.5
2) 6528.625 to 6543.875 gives 33.9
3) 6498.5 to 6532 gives 34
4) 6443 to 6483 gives 34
